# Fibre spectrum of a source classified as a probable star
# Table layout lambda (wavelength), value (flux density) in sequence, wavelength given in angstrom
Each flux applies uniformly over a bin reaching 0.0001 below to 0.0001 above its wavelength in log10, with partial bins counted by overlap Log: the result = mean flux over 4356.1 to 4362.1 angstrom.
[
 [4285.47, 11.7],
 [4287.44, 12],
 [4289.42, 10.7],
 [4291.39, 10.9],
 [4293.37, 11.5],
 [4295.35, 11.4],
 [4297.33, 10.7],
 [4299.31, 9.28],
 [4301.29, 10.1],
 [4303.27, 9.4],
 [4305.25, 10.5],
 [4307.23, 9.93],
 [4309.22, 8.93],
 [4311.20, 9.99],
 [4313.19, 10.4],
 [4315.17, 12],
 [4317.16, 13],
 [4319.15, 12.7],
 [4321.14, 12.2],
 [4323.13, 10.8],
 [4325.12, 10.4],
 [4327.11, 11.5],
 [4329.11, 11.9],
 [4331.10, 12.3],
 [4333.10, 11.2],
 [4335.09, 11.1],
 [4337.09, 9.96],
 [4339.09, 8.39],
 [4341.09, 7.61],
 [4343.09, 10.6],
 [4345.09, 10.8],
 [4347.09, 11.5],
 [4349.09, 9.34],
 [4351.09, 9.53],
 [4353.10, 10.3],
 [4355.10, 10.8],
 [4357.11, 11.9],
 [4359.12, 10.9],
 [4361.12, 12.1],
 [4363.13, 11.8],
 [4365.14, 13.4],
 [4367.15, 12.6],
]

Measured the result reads 11.6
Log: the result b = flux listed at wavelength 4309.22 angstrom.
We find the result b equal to 8.93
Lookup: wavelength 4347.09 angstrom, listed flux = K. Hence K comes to 11.5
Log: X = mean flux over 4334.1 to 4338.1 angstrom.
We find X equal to 10.5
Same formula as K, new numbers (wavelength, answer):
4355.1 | 10.8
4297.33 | 10.7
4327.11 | 11.5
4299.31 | 9.28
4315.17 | 12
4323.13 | 10.8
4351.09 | 9.53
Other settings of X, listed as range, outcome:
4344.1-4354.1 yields 10.3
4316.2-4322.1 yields 12.6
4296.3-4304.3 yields 9.88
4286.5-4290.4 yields 11.3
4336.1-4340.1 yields 9.16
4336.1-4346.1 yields 9.47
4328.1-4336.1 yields 11.6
